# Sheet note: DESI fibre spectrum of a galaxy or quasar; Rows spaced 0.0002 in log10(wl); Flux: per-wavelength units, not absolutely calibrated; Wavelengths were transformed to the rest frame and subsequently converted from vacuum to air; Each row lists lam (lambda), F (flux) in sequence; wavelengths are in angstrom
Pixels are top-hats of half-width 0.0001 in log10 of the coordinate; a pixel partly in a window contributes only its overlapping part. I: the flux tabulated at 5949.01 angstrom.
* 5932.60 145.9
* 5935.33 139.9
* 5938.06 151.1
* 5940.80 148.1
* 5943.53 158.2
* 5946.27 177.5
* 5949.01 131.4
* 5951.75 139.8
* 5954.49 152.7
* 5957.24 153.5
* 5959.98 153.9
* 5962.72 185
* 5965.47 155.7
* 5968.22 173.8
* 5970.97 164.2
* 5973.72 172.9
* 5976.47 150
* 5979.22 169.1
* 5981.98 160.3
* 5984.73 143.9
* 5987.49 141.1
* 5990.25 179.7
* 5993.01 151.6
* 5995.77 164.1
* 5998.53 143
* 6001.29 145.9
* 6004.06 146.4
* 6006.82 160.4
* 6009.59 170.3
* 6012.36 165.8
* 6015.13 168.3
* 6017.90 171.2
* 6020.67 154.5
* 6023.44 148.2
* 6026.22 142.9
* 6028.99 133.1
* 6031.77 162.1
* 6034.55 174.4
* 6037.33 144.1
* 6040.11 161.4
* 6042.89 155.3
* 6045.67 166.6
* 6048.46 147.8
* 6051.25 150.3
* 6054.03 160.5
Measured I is 131.4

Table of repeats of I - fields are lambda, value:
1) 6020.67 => 154.5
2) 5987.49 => 141.1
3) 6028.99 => 133.1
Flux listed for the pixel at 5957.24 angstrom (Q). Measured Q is 153.5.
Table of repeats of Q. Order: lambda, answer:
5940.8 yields 148.1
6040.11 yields 161.4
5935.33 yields 139.9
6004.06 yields 146.4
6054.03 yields 160.5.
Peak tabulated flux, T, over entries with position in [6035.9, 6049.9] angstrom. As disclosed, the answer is 166.6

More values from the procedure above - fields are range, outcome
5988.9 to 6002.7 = 179.7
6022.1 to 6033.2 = 162.1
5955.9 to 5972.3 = 185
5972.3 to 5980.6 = 172.9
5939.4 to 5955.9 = 177.5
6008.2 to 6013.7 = 170.3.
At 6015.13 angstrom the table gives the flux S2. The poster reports 168.3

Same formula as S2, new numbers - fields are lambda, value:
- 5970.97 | 164.2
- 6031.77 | 162.1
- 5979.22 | 169.1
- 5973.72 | 172.9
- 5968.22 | 173.8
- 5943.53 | 158.2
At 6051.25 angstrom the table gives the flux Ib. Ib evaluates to 150.3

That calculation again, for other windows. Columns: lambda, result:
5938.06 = 151.1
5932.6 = 145.9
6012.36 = 165.8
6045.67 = 166.6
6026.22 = 142.9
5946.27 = 177.5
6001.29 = 145.9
